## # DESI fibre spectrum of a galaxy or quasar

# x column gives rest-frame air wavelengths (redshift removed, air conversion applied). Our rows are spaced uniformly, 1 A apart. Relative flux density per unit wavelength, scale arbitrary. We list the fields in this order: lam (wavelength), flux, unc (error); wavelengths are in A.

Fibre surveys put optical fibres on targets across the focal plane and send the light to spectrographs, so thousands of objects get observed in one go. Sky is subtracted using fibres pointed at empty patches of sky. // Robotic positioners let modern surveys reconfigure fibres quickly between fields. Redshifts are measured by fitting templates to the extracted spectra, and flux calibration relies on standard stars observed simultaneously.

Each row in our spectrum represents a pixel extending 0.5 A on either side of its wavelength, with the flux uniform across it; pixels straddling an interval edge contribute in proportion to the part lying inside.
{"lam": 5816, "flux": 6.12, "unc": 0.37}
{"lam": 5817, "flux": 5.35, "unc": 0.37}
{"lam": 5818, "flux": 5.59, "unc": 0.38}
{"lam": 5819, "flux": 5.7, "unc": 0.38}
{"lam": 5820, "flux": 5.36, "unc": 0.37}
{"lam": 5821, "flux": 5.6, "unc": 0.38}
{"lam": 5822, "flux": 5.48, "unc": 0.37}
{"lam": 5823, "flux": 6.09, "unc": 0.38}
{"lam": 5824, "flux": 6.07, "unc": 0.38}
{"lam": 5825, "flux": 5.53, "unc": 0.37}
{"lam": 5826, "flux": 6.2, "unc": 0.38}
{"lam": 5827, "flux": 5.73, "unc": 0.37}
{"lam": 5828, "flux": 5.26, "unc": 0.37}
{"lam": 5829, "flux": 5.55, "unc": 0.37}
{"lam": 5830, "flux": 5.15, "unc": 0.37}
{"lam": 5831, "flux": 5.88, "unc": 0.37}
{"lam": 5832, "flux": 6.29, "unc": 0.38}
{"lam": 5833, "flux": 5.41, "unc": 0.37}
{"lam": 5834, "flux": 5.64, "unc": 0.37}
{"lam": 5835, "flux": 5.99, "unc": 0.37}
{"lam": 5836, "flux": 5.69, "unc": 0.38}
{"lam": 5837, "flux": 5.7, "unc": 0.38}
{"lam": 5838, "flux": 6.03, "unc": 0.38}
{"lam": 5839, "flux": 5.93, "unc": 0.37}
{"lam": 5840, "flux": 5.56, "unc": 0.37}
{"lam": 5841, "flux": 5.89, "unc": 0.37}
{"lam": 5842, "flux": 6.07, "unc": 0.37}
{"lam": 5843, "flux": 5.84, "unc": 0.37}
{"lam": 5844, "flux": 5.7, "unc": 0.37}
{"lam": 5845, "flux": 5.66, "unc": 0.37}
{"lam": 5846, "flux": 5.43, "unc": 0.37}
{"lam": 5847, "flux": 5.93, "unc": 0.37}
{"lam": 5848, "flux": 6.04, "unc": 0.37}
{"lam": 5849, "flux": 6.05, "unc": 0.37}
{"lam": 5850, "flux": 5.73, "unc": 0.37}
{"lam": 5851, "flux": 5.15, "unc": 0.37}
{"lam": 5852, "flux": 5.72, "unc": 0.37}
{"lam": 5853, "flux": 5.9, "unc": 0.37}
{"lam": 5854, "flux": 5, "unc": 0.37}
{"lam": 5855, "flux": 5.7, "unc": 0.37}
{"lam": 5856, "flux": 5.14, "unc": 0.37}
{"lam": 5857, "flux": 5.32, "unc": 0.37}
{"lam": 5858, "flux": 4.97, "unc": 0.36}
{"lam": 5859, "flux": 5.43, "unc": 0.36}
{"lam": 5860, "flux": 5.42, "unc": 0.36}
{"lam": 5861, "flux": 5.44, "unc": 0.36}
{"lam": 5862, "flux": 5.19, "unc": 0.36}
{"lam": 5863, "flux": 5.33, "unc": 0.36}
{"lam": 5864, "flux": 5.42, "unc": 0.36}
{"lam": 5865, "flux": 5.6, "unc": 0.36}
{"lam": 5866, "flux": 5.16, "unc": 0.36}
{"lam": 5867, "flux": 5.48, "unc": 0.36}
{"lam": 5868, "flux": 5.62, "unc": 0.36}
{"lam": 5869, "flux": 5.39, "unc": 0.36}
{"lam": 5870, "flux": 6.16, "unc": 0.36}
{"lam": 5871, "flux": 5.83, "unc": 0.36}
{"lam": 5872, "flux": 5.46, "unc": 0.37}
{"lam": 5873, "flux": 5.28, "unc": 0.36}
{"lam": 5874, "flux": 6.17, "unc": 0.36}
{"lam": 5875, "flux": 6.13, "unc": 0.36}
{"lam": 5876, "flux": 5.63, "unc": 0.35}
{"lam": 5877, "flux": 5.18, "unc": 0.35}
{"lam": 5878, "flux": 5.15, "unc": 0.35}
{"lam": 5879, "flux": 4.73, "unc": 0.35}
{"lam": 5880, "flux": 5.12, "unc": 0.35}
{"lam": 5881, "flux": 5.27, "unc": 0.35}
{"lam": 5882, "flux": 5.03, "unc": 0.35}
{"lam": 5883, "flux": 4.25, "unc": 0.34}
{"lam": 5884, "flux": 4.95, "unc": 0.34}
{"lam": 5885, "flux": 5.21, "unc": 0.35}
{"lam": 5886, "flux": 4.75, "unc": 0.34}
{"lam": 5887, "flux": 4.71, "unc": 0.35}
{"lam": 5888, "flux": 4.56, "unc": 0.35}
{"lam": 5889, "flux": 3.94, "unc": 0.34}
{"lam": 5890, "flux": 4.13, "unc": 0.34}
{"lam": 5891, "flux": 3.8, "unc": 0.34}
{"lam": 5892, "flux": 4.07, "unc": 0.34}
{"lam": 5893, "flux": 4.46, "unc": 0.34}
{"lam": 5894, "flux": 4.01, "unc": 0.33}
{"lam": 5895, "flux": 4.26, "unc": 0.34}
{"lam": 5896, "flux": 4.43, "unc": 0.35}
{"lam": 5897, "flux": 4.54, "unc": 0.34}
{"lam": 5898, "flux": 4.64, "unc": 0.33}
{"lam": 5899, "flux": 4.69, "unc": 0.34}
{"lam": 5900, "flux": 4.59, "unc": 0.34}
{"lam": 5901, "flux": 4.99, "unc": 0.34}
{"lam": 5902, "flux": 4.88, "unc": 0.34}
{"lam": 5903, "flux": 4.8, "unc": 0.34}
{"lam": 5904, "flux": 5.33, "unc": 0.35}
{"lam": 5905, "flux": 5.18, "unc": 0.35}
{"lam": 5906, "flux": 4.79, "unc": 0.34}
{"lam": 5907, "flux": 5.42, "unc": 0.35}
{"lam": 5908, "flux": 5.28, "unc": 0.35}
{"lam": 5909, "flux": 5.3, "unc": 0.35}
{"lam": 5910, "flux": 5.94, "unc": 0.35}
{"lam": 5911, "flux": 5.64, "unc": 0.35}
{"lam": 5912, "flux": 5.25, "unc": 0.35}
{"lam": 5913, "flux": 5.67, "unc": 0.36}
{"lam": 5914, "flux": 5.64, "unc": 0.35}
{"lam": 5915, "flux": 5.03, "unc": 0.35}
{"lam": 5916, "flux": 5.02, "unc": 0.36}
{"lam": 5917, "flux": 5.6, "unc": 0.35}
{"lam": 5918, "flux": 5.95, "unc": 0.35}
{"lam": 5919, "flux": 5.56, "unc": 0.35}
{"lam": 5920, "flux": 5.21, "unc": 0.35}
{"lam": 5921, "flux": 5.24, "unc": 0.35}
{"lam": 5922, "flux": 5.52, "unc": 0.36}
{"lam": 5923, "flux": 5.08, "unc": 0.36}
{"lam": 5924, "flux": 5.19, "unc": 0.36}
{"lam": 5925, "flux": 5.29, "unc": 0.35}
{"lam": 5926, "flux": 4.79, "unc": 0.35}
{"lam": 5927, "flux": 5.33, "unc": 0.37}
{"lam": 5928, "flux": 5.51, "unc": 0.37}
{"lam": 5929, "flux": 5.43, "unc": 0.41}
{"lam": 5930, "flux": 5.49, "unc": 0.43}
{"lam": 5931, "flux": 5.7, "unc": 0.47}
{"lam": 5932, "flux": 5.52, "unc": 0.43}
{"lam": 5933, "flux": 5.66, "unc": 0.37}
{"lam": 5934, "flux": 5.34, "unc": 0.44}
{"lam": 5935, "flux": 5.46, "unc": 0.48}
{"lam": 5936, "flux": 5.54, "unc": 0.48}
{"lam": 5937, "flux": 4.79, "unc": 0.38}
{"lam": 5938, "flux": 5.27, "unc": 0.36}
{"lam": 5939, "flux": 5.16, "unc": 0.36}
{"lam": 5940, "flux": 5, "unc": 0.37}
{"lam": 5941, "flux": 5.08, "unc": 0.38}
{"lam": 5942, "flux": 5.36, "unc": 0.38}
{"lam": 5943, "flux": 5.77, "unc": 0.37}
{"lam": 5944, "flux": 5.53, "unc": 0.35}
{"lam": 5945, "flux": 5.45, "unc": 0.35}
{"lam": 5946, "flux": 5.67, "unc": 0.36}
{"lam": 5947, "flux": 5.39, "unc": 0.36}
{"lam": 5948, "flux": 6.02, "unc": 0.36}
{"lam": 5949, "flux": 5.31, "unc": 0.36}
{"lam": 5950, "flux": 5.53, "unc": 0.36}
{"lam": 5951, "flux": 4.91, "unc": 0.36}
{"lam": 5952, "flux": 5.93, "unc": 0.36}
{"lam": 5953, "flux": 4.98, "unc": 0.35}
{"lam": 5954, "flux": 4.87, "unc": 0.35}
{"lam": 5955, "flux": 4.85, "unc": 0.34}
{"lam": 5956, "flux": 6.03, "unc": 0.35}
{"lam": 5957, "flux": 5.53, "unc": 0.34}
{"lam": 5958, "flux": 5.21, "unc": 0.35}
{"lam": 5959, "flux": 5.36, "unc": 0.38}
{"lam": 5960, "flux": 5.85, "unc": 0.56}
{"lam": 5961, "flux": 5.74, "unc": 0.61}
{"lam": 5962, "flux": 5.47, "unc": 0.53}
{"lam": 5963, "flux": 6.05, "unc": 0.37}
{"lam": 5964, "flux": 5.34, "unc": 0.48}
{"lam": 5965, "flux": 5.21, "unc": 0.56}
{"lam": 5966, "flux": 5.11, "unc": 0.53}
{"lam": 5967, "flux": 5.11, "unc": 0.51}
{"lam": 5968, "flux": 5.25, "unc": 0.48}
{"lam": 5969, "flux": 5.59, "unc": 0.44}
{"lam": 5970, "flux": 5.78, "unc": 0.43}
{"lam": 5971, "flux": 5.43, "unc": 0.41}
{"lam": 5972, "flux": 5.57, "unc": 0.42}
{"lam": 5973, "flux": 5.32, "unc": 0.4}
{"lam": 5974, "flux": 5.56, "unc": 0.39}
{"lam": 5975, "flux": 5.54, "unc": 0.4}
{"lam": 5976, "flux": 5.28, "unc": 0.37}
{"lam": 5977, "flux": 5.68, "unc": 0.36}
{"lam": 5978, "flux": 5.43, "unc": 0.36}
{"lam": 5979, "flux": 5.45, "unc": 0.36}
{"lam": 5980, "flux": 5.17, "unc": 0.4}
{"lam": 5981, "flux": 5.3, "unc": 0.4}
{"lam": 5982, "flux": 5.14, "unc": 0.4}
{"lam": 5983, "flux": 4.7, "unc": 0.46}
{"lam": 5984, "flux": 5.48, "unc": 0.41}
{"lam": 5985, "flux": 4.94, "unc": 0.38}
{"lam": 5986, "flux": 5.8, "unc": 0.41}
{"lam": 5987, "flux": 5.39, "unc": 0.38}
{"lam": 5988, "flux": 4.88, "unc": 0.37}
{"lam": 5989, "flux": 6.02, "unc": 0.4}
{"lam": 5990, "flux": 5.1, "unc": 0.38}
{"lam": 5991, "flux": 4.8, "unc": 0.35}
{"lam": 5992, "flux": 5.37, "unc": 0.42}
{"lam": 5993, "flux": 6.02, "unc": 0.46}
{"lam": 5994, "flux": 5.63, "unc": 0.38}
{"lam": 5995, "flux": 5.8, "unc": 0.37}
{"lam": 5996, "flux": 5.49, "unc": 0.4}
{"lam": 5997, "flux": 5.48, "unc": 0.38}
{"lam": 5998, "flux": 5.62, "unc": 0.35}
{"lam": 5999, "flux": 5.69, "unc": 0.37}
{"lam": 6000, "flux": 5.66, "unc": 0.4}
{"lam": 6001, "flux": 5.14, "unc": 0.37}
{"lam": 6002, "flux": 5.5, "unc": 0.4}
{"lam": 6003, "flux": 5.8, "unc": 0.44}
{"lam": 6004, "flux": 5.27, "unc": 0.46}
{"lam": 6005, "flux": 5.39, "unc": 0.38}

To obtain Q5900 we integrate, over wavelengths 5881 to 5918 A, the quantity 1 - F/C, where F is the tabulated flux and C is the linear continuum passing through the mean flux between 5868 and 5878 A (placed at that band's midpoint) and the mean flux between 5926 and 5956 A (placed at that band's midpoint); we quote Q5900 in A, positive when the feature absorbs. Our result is 4.5 A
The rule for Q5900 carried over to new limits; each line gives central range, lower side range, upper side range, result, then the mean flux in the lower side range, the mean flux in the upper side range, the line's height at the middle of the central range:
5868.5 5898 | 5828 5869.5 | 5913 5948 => 3.2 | 5.59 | 5.38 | 5.51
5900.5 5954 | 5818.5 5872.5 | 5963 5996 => 1.3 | 5.63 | 5.39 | 5.49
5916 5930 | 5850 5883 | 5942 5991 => 0.1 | 5.41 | 5.41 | 5.41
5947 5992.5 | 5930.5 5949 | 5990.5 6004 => 0.8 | 5.43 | 5.53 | 5.48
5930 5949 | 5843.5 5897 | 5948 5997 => -0.3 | 5.19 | 5.41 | 5.34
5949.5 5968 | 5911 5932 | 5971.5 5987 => -0.1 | 5.38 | 5.36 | 5.37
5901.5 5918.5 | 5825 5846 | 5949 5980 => 0.7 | 5.75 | 5.43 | 5.56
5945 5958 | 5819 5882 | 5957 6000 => 0.1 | 5.59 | 5.44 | 5.47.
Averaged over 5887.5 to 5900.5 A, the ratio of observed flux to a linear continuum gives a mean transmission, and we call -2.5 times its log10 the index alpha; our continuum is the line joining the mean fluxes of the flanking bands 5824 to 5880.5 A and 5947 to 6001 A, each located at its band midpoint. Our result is 0.27 mag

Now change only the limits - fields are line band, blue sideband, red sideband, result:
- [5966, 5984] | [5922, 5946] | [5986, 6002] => 0.01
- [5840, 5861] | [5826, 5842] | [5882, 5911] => -0.02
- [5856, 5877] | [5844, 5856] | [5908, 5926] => 0.02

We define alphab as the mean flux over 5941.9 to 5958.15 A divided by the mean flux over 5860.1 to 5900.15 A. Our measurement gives 1.1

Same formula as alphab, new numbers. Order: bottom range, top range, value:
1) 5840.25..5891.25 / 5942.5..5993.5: 1.01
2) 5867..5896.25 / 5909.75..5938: 1.09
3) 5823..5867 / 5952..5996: 0.96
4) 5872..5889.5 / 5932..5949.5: 1.06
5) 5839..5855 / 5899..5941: 0.93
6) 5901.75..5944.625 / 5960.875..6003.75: 1.02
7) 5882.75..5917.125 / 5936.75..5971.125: 1.11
